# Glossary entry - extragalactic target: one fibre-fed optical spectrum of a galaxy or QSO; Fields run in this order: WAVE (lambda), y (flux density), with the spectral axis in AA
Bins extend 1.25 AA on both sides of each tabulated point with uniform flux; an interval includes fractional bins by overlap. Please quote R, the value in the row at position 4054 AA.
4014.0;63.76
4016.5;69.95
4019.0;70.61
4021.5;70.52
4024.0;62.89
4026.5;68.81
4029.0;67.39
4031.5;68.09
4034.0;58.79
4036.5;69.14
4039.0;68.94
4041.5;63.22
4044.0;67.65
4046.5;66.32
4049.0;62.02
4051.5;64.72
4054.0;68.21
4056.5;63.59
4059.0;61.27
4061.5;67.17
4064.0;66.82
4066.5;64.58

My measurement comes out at 68.21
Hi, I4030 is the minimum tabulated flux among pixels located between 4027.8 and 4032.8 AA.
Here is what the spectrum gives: 67.39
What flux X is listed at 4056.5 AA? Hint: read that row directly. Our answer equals 63.59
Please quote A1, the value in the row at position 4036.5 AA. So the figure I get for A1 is 69.14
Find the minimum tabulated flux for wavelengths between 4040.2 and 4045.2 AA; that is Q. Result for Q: 63.22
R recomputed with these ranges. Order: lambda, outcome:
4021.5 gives 70.52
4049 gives 62.02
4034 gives 58.79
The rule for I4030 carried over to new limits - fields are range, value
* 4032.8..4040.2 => 58.79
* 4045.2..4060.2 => 61.27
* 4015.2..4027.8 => 62.89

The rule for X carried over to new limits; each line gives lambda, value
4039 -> 68.94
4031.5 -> 68.09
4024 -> 62.89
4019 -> 70.61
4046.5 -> 66.32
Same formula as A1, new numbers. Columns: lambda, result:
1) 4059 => 61.27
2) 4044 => 67.65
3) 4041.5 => 63.22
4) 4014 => 63.76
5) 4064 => 66.82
